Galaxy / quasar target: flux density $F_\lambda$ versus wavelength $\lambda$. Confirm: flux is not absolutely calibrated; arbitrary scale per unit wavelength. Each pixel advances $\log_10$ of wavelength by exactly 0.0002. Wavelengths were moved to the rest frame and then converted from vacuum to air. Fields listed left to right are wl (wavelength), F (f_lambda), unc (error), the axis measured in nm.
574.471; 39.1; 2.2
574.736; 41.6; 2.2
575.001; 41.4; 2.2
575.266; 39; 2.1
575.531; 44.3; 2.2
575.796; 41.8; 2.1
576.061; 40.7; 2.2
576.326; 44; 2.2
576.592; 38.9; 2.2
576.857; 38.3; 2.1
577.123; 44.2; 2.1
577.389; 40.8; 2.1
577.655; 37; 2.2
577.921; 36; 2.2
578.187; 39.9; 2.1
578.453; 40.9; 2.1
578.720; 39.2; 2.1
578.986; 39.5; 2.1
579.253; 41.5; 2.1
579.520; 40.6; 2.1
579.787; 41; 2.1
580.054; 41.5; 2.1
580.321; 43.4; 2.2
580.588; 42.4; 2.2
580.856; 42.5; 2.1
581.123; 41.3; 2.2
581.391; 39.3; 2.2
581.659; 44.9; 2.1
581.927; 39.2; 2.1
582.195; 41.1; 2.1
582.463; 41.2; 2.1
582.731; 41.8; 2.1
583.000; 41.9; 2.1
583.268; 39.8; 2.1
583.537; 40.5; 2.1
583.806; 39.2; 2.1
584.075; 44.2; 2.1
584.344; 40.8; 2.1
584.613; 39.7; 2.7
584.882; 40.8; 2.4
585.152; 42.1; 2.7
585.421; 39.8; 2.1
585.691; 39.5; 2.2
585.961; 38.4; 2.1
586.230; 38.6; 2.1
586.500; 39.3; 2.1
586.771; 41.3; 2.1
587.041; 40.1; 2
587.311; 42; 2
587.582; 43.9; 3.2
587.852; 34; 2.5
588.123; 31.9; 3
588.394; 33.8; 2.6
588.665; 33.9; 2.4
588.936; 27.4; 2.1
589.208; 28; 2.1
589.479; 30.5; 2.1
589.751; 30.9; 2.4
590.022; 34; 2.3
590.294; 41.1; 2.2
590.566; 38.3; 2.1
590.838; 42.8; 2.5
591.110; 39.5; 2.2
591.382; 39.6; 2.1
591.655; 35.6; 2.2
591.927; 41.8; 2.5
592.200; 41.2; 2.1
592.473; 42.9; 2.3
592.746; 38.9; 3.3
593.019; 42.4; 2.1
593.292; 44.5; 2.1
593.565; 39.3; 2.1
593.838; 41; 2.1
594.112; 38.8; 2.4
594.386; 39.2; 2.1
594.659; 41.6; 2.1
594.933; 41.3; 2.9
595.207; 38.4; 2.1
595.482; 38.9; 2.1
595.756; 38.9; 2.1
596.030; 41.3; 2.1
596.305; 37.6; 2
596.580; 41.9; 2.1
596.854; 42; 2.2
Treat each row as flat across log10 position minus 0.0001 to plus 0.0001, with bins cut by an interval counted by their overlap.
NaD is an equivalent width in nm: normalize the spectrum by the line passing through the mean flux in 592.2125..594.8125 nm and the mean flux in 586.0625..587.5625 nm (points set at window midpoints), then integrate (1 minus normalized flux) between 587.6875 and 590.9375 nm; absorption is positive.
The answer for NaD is 0.54 nm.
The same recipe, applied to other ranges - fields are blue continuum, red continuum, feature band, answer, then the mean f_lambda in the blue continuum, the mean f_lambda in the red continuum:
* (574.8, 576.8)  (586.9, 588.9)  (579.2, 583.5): -0.25 nm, 41.3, 36.6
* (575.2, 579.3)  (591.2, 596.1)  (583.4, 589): 0.22 nm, 40.4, 40.3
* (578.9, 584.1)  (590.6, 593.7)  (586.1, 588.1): 0.08 nm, 41.3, 40.7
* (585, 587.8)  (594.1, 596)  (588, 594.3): 0.42 nm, 40.3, 39.7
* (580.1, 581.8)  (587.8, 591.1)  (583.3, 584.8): -0.06 nm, 42.2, 34.1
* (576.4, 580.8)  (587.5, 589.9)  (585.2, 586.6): -0.19 nm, 40.4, 32.5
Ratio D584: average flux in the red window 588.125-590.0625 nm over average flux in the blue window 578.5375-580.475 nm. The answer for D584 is 0.76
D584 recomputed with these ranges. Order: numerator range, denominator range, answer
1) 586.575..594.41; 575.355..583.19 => 0.92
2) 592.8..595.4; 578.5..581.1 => 0.98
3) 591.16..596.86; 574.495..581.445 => 0.99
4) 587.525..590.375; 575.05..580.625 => 0.81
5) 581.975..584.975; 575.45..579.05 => 1.01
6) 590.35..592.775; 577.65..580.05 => 1.01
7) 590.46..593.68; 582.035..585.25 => 0.99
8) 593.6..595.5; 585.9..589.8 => 1.12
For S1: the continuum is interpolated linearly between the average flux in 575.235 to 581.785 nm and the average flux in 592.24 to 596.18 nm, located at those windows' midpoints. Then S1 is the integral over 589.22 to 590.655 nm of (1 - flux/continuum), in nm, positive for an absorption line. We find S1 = 0.226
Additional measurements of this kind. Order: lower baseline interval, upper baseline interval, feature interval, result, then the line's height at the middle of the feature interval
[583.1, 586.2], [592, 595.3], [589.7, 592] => 0.133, 40.7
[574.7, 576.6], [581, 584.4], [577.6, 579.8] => 0.101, 41.4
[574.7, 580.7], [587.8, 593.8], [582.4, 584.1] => -0.080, 39.2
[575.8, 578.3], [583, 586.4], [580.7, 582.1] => -0.042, 40.2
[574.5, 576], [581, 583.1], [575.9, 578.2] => 0.076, 41.4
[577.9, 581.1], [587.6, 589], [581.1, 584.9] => -0.314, 37.9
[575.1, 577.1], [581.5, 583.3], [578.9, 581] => -0.012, 41.4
